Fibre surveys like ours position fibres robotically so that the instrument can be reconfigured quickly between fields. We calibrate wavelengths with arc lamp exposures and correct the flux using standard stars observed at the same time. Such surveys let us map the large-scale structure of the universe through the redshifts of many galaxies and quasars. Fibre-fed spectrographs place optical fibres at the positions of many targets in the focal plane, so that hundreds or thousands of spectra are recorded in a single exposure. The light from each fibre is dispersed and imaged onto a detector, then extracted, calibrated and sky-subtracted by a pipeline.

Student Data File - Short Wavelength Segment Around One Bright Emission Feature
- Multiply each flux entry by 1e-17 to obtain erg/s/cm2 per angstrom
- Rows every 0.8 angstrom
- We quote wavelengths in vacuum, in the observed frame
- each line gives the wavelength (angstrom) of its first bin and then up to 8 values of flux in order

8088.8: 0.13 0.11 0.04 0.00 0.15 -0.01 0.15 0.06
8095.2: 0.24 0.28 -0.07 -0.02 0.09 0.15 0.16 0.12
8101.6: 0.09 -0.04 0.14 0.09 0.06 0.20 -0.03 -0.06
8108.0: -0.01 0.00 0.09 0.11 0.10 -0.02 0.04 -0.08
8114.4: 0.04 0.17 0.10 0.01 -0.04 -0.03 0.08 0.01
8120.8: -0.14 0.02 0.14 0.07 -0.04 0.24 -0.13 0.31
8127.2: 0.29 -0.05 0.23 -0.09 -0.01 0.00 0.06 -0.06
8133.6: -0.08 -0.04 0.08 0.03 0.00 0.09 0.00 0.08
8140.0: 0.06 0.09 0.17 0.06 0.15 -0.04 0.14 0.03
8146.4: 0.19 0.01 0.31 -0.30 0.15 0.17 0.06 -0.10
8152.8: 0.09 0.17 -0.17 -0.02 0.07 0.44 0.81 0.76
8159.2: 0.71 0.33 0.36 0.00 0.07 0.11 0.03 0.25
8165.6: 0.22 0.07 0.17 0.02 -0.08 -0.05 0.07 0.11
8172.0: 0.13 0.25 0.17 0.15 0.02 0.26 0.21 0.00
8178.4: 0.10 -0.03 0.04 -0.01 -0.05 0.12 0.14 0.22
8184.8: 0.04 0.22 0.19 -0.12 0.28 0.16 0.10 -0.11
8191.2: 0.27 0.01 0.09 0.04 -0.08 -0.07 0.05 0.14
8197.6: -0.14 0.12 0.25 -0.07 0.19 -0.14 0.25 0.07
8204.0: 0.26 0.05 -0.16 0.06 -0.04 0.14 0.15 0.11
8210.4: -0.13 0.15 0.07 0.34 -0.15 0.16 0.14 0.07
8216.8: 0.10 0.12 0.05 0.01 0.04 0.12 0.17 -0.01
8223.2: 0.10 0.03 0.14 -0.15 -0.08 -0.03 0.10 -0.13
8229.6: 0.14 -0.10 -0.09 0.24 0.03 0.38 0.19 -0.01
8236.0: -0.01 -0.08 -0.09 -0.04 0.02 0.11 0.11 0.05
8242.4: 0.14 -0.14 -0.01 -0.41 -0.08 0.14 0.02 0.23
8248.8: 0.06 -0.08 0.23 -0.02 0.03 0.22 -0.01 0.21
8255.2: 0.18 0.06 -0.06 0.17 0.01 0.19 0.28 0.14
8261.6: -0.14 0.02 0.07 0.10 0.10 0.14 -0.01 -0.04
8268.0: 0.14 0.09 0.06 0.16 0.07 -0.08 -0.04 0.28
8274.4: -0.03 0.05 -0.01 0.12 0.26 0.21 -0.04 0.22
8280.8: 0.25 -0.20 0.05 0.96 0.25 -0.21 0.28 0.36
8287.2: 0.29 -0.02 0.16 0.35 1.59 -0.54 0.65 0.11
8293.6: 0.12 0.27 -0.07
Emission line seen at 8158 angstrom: Halpha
